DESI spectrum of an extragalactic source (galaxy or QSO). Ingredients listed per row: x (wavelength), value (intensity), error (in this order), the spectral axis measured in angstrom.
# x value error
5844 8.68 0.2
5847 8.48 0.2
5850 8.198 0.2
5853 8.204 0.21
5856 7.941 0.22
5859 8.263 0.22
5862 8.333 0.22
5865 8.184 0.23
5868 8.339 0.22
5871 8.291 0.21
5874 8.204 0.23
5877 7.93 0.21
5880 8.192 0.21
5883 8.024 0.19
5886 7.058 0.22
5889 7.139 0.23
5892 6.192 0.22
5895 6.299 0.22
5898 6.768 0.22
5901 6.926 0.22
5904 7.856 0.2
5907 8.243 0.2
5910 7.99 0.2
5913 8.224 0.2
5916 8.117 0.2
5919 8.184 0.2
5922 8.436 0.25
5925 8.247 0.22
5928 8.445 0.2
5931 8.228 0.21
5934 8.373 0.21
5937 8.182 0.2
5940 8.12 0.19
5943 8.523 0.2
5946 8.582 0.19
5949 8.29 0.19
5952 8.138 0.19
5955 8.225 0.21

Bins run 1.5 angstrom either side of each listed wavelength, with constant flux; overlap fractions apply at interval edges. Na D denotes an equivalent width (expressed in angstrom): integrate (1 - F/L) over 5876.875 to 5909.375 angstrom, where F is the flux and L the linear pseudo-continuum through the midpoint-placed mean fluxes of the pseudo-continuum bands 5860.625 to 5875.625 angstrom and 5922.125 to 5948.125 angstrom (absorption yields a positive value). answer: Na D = 3.8 angstrom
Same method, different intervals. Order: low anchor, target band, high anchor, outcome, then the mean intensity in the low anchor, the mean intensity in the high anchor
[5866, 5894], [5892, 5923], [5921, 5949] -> 1.57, 7.69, 8.34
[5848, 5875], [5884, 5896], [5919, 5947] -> 2.21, 8.22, 8.34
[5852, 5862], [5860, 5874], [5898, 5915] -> -0.34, 8.16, 7.76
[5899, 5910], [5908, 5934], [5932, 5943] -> -0.88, 7.68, 8.27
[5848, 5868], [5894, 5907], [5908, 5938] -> 1.73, 8.21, 8.24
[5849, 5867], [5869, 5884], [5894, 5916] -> -0.38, 8.19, 7.54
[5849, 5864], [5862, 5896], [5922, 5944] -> 2.26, 8.19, 8.31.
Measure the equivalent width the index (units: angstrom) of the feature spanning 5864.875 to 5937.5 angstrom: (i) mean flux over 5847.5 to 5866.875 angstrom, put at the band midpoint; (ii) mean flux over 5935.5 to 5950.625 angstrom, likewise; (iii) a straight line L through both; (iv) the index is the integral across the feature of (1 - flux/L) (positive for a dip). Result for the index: 3.9 angstrom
